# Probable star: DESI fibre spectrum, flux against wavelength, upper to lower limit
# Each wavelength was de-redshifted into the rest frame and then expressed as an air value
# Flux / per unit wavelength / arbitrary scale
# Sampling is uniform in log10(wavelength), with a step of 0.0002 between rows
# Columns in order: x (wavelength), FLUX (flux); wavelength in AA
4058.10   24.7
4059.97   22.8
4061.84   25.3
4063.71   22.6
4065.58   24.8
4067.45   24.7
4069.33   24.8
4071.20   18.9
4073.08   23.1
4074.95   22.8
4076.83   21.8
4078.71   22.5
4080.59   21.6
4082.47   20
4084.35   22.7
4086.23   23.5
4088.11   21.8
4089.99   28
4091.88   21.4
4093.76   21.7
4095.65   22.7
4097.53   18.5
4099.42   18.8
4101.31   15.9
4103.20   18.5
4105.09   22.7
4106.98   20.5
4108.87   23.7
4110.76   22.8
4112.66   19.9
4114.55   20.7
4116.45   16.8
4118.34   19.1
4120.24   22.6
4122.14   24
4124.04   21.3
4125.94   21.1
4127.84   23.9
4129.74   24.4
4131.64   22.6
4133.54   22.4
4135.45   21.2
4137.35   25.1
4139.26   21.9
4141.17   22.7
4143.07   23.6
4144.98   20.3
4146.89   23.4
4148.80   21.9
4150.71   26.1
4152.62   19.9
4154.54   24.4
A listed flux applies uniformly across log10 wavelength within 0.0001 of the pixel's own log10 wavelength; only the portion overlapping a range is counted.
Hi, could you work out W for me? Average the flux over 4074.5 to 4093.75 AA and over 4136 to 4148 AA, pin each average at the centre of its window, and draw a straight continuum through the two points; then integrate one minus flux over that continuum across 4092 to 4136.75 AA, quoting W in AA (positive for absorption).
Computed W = 3.0 AA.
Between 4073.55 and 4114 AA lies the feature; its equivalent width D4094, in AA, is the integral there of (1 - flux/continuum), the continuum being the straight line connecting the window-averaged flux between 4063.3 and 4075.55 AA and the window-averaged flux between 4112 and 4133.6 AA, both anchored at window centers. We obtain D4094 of 1.6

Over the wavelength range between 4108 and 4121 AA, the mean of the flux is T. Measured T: 20.8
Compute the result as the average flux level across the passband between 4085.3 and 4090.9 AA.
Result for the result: 24.4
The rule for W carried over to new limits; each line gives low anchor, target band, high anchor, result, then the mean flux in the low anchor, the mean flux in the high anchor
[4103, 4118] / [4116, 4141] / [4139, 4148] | -0.57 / 20.8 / 22.4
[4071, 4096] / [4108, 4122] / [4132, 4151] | 1.00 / 22.4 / 22.7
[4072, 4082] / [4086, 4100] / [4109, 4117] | -0.37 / 22.2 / 20.6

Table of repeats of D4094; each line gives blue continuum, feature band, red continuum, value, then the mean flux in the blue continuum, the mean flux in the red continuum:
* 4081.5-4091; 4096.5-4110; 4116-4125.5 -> 1.4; 23.2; 21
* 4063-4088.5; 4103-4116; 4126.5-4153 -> 0.8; 22.6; 22.9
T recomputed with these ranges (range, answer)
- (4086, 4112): 21.4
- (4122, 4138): 22.8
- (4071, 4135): 21.6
